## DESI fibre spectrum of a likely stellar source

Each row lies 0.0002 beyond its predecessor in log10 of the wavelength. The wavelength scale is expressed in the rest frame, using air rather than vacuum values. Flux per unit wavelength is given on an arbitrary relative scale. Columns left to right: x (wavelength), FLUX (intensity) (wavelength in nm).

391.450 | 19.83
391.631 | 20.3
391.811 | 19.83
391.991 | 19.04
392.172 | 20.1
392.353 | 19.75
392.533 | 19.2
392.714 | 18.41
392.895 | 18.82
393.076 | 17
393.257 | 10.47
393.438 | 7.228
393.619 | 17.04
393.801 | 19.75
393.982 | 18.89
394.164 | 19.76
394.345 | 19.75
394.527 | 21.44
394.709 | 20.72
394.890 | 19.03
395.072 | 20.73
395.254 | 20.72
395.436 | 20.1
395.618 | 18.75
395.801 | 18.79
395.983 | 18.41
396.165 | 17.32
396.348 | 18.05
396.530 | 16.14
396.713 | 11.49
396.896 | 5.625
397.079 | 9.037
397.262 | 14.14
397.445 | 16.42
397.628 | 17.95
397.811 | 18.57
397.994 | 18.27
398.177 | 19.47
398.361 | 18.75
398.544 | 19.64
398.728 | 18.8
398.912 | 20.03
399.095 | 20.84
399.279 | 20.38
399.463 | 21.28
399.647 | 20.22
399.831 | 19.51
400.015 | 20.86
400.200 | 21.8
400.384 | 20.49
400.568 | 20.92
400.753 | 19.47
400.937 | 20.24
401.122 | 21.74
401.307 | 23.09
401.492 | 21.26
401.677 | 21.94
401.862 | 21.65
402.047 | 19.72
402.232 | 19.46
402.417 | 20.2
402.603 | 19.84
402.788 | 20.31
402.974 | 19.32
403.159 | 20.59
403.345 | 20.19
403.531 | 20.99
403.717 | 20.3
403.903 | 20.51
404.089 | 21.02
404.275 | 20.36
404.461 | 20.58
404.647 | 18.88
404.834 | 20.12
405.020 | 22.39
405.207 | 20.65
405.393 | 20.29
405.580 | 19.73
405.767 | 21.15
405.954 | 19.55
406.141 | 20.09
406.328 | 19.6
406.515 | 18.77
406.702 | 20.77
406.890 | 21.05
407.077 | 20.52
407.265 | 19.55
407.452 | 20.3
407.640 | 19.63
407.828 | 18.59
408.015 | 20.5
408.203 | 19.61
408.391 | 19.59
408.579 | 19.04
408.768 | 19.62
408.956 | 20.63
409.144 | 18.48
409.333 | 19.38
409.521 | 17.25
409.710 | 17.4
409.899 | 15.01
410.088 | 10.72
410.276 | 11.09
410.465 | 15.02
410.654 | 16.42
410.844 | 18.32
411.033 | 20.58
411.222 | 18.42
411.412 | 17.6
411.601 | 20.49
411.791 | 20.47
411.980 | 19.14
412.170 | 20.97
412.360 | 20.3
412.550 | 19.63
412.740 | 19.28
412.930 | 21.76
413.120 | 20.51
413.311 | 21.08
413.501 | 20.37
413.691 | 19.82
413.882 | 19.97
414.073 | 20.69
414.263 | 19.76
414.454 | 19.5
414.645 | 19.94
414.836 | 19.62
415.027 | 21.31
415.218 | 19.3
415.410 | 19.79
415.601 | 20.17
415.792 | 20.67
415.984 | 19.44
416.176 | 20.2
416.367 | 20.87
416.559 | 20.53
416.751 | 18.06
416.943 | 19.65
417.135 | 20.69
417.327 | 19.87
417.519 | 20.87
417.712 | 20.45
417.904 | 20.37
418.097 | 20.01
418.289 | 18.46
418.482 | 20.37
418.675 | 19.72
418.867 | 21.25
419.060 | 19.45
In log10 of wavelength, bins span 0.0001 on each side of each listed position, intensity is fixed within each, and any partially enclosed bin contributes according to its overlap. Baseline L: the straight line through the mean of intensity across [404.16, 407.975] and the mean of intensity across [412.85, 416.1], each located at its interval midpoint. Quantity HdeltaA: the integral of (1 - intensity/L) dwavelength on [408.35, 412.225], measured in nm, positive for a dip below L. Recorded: 0.45 nm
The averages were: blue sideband 20.1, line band 17.8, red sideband 20.2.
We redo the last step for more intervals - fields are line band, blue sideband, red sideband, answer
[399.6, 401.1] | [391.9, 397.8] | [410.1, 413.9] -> -0.23 nm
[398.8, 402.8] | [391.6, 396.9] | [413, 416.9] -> -0.45 nm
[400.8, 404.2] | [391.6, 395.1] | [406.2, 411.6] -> -0.43 nm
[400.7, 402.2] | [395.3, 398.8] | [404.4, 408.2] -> -0.23 nm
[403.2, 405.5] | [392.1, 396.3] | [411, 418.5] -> -0.16 nm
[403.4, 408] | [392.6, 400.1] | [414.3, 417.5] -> -0.34 nm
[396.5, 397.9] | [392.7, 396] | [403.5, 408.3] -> 0.39 nm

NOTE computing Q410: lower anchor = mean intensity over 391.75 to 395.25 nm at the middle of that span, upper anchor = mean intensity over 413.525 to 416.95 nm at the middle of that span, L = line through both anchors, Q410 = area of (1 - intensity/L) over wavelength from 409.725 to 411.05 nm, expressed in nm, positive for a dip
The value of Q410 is 0.30 nm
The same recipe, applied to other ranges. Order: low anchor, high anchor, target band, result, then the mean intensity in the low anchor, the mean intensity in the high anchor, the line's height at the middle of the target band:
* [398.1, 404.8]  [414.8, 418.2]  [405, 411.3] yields 0.47 nm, 20.4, 20.1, 20.3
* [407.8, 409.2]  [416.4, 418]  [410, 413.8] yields 0.22 nm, 19.6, 20.1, 19.8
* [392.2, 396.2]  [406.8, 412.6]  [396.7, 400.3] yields 0.11 nm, 18.3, 18.5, 18.4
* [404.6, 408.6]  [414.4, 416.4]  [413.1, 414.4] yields -0.01 nm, 20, 20.1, 20.1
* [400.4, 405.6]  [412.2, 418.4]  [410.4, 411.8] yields 0.13 nm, 20.6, 20.1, 20.3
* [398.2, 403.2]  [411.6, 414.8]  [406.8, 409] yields 0.05 nm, 20.4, 20.2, 20.3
